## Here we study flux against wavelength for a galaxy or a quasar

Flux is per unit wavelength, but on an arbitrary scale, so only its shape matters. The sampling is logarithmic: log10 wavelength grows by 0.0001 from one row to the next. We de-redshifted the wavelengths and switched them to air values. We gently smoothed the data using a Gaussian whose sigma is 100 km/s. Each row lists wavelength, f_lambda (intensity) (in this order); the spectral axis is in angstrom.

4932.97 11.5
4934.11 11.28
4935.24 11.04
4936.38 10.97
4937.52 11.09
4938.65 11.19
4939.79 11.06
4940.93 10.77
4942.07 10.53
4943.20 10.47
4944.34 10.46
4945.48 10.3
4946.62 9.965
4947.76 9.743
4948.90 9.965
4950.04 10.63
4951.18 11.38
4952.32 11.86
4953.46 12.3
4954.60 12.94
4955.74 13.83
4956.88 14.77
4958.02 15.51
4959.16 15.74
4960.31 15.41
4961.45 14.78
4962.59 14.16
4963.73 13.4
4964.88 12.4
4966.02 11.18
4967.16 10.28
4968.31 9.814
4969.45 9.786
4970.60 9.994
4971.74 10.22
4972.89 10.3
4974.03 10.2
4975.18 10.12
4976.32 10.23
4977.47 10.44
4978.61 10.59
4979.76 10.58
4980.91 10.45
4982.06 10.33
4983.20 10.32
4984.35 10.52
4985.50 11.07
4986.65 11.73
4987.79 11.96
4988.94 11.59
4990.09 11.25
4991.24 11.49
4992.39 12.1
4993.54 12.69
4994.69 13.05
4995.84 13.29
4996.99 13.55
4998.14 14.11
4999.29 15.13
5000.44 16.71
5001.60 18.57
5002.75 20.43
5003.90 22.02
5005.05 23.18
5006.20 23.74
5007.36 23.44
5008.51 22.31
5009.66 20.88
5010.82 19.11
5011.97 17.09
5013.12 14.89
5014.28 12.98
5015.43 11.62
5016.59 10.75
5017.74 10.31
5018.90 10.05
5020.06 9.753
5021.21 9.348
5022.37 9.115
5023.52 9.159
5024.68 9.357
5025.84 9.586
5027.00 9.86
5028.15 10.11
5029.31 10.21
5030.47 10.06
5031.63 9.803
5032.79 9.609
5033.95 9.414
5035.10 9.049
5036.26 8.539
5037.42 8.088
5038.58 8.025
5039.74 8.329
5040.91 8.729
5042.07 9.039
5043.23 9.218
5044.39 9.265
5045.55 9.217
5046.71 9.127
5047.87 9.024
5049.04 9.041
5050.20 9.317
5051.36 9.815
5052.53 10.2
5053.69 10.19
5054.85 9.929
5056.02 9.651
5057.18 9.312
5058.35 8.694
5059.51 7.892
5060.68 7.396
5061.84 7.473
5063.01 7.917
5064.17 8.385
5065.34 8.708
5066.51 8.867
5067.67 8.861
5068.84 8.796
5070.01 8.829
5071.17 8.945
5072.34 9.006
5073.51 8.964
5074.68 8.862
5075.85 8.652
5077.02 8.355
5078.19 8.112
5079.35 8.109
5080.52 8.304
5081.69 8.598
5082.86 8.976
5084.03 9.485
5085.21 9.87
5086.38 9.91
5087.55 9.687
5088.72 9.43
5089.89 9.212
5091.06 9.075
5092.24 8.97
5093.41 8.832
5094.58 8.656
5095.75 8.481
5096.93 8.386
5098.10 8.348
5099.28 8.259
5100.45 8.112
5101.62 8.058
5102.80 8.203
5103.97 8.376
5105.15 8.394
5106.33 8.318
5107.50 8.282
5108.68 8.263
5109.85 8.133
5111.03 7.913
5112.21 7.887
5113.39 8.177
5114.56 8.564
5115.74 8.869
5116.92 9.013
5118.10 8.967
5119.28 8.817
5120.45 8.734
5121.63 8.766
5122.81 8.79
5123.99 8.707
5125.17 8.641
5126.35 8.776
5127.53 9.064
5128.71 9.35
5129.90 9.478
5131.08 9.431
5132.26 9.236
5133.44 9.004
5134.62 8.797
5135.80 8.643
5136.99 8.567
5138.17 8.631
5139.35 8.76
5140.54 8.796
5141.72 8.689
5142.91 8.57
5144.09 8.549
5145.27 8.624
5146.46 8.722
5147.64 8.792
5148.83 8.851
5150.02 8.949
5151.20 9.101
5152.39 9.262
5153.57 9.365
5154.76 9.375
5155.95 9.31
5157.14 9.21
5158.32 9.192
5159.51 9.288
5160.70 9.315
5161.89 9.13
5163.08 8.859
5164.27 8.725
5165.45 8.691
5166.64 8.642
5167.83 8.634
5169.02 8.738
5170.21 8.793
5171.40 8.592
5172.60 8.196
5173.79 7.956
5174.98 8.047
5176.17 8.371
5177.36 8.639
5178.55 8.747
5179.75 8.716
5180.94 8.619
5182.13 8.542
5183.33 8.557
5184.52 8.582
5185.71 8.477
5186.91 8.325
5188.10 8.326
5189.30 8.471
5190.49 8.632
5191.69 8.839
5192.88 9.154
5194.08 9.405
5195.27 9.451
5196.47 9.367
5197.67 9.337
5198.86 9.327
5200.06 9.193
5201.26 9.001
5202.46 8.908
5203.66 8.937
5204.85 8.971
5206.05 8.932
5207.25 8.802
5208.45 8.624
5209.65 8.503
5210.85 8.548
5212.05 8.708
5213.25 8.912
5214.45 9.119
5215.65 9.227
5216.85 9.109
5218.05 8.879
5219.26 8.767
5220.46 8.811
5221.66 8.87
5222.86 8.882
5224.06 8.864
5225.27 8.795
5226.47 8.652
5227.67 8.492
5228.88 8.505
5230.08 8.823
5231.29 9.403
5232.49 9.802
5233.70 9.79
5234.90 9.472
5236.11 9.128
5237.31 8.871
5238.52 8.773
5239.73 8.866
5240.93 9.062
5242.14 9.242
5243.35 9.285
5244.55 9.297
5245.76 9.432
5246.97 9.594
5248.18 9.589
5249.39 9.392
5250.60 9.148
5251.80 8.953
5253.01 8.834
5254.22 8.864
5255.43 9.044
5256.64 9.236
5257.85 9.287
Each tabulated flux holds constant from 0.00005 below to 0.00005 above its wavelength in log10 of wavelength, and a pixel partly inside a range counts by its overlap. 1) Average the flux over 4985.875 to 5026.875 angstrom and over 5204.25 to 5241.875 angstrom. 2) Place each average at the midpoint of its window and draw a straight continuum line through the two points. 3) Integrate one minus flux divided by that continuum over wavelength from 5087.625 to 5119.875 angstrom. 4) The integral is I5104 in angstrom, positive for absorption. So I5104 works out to 9.2 angstrom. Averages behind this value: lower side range 14.4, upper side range 8.94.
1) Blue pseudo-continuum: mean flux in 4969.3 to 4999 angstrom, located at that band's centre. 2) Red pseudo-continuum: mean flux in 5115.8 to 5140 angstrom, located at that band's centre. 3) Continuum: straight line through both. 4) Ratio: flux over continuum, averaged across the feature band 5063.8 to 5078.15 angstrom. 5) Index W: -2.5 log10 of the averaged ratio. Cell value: 0.13 mag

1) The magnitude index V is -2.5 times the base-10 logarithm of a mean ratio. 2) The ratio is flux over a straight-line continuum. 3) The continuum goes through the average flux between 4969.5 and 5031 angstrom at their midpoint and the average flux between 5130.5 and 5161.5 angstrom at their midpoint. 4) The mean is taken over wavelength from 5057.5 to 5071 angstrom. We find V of 0.318 mag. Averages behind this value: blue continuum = 13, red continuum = 8.96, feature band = 8.39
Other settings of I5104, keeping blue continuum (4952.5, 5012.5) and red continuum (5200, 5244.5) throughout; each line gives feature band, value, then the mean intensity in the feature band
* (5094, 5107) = 3.5 angstrom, 8.33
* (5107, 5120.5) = 3.3 angstrom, 8.46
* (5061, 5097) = 9.4 angstrom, 8.79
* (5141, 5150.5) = 1.6 angstrom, 8.71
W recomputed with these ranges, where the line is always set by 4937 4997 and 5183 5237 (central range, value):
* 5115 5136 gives 0.103 mag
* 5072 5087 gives 0.168 mag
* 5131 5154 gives 0.095 mag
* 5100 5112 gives 0.222 mag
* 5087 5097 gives 0.137 mag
